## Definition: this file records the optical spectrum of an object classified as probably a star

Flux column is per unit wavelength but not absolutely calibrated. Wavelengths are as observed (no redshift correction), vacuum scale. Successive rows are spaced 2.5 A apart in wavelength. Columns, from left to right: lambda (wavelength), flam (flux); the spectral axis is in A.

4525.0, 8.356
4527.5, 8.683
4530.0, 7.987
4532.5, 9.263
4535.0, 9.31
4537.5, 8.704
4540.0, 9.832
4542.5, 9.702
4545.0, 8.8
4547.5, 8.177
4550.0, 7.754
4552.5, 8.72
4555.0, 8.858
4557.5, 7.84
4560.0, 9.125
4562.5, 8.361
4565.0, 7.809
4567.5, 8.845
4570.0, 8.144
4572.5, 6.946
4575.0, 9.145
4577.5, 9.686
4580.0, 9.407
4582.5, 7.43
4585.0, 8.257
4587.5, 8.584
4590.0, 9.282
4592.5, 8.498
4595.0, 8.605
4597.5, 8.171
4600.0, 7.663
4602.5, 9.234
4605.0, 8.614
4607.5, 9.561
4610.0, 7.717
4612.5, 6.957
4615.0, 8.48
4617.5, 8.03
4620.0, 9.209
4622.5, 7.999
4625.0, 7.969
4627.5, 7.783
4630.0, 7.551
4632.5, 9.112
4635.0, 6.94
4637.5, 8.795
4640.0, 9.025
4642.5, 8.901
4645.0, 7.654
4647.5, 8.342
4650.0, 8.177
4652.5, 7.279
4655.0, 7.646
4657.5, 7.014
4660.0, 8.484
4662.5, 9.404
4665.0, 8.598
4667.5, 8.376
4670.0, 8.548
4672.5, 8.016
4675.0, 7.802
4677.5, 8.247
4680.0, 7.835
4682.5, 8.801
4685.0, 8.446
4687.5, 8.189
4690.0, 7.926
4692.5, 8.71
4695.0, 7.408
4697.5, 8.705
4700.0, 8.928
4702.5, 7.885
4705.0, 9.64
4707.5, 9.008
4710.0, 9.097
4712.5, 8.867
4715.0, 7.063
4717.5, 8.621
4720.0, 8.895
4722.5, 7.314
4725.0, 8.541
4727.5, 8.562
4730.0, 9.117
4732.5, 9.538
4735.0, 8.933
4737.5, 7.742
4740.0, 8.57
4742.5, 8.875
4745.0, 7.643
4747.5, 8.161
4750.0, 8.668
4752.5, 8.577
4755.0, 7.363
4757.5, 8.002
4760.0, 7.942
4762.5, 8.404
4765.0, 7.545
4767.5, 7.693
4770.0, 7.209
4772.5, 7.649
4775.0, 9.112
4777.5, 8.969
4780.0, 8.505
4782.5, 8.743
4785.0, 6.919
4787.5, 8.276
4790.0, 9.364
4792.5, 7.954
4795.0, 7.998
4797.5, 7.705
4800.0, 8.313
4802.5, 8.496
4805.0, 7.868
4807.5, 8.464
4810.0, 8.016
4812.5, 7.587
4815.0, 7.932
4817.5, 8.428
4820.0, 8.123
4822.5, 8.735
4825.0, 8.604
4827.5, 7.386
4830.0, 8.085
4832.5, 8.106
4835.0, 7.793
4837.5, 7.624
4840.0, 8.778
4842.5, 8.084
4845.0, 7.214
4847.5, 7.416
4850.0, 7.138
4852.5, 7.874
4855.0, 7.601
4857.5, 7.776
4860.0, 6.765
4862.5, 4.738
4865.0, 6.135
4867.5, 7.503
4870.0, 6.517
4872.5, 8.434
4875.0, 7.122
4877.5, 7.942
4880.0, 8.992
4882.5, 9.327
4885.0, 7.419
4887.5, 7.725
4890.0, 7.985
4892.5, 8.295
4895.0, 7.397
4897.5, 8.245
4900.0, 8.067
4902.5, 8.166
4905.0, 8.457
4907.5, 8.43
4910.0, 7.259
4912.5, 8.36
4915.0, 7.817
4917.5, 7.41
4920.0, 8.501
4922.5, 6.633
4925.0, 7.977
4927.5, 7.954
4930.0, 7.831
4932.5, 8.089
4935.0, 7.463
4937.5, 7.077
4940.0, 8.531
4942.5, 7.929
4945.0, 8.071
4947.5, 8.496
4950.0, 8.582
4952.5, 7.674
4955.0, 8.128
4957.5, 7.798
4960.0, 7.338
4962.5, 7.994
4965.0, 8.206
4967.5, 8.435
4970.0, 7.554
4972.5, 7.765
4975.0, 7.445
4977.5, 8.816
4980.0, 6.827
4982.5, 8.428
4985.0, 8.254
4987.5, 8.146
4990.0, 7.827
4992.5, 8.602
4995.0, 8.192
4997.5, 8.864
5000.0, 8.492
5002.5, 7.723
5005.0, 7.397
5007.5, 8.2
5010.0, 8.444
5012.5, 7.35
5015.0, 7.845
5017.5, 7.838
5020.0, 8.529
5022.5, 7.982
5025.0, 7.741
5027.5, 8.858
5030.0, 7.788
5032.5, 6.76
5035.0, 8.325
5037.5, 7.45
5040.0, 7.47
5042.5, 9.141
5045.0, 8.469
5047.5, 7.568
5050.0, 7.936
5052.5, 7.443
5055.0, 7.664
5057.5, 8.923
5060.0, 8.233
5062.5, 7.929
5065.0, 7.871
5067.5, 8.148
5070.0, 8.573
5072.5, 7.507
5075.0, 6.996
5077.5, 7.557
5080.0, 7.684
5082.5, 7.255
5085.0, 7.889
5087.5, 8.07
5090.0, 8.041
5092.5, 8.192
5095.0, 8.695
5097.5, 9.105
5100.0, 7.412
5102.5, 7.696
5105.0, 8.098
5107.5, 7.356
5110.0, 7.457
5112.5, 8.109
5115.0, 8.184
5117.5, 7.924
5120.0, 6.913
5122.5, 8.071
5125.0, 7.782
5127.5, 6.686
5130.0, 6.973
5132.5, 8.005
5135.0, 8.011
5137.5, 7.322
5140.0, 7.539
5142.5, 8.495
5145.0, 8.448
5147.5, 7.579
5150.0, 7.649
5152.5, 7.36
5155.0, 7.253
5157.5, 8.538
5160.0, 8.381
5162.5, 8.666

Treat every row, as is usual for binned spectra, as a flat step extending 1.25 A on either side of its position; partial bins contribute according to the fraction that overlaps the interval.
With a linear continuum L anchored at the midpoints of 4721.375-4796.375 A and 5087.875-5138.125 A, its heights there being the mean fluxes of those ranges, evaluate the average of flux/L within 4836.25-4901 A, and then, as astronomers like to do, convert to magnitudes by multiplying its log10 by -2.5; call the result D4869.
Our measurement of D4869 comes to 0.07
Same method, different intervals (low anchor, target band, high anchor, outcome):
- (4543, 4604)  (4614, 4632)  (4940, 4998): 0.03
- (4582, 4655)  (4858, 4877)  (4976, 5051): 0.19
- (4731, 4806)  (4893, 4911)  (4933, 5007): 0.01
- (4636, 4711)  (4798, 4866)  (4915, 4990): 0.05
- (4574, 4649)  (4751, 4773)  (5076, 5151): 0.05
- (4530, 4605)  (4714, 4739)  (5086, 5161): -0.01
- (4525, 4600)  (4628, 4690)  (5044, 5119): 0.03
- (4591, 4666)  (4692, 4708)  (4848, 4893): -0.07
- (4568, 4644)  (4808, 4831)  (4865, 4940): -0.01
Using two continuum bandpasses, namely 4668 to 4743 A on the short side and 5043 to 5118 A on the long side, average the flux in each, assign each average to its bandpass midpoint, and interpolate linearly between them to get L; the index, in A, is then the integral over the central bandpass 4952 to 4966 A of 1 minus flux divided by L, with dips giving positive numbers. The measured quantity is 0.4 A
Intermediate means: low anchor 8.46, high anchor 7.94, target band 7.86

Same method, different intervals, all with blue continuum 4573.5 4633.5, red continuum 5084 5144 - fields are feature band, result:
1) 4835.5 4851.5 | 0.9 A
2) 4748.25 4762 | 0.2 A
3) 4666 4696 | 0.5 A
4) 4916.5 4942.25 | 1.0 A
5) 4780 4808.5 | 0.1 A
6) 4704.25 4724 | -0.5 A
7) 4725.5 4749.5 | -0.8 A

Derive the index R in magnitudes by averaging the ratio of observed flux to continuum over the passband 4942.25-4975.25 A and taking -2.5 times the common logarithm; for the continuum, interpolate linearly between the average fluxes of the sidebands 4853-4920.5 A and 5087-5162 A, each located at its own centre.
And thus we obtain -0.03 mag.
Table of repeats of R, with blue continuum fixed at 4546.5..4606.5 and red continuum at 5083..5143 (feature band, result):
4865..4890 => 0.04 mag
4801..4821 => 0.01 mag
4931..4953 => 0.00 mag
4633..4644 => -0.01 mag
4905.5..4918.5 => 0.02 mag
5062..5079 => 0.01 mag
